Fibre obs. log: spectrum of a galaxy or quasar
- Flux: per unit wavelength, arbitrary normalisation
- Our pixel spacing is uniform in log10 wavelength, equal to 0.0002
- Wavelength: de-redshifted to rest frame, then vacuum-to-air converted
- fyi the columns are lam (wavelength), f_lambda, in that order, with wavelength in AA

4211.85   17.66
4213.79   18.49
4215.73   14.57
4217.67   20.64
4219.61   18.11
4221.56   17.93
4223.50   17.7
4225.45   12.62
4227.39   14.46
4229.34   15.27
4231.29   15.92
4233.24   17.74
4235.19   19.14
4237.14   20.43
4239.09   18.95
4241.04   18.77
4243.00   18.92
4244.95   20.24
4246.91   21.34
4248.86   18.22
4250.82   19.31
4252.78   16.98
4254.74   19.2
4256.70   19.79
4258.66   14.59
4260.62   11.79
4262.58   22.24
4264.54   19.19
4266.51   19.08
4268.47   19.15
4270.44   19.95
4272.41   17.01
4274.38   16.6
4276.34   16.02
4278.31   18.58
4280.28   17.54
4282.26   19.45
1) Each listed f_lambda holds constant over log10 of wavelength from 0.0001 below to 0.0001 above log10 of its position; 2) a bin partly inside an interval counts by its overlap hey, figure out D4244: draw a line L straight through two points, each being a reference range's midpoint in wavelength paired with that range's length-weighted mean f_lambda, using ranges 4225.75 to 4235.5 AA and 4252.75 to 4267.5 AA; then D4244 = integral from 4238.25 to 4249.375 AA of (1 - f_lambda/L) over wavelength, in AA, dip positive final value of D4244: -1.69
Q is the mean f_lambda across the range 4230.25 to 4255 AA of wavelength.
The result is 18.8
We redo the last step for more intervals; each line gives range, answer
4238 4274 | 18.6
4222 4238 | 16.7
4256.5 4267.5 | 17.7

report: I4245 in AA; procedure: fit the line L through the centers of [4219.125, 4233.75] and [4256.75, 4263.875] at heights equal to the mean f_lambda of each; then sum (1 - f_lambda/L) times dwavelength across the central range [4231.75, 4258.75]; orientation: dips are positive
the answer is -3.9 AA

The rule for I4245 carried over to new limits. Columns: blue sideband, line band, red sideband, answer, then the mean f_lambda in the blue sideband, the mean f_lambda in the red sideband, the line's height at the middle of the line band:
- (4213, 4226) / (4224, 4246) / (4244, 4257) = 0.95 AA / 17.3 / 19.3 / 18.3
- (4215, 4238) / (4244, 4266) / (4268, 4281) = -1.22 AA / 17.1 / 17.8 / 17.5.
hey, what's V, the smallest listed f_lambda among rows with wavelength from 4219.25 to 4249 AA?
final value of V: 12.62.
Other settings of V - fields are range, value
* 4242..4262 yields 11.79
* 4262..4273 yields 17.01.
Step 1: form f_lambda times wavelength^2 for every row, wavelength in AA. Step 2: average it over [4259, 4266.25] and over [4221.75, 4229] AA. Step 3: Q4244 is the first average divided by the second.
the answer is 1.2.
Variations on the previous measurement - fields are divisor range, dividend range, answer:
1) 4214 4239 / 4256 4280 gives 1.06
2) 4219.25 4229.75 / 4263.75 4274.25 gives 1.20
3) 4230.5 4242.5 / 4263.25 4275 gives 1.02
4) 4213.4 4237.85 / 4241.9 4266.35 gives 1.10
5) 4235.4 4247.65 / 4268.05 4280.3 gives 0.92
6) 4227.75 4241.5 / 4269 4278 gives 1.00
